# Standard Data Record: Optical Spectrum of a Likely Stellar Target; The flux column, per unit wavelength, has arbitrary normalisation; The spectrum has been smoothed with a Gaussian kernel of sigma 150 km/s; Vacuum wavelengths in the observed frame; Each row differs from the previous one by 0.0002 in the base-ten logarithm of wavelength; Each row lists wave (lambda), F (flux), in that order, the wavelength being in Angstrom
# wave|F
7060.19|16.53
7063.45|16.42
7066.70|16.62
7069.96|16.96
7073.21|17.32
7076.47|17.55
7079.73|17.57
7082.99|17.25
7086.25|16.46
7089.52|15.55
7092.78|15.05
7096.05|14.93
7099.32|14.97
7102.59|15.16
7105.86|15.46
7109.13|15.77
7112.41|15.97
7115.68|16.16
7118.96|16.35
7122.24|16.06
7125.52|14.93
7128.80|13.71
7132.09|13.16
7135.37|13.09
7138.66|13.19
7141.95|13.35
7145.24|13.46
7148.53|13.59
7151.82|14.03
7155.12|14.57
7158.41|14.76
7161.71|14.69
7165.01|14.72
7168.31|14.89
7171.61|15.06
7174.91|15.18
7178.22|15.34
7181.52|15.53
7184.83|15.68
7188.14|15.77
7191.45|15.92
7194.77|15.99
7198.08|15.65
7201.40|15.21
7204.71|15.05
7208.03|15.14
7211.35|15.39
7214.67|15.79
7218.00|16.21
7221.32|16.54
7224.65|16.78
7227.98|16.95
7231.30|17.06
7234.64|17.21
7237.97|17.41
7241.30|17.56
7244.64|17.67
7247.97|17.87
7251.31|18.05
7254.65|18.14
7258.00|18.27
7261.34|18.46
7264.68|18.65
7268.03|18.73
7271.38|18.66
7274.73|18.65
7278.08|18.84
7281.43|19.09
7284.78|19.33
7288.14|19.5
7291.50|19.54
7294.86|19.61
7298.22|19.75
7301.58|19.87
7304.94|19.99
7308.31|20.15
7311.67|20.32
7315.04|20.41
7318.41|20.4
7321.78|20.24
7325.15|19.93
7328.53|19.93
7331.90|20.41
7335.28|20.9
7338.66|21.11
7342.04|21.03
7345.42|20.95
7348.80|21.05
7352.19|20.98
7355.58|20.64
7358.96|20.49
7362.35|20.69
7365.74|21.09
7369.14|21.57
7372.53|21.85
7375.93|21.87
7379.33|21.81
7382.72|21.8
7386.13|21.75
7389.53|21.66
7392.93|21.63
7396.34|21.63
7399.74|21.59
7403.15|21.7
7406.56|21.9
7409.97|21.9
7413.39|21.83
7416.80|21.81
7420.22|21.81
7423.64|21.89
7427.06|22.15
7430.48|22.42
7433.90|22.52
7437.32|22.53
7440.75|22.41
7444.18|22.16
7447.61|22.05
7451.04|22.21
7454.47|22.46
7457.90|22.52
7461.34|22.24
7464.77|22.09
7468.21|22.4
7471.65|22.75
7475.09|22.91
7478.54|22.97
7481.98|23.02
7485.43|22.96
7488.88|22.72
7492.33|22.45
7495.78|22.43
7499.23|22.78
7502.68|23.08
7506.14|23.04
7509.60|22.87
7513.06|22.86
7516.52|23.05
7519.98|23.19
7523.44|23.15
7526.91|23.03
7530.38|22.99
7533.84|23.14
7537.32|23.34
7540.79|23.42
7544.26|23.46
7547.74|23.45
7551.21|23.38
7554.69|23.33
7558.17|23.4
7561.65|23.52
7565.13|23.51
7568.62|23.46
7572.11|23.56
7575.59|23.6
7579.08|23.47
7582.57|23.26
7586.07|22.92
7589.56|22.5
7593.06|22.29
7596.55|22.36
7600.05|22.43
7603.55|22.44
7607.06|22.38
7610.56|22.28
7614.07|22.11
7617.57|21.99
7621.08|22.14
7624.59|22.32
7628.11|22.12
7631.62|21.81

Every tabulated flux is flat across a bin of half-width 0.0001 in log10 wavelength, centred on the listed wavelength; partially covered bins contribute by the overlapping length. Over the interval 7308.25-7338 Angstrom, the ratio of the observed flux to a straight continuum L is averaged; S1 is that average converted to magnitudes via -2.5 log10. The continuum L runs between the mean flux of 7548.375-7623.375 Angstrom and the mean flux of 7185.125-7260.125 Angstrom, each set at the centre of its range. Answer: -0.11 mag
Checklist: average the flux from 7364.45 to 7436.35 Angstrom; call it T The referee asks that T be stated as 21.8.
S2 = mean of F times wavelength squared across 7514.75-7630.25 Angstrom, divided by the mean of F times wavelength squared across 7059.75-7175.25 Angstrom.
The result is 1.70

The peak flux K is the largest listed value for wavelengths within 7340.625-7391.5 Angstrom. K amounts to 21.87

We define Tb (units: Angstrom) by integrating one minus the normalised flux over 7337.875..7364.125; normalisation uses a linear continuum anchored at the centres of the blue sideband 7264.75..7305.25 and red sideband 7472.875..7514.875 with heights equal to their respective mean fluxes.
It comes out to -0.6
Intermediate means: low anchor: 19.2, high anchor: 22.8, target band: 20.9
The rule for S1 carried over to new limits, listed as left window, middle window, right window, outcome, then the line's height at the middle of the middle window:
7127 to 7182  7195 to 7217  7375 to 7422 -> 0.03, 15.8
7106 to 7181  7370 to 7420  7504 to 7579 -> -0.09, 20.1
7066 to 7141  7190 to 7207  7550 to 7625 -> 0.10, 17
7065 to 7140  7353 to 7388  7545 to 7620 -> -0.09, 19.7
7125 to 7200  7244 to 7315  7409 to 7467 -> -0.07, 17.8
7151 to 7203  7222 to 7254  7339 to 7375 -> -0.01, 17.2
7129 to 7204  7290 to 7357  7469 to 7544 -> -0.10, 18.5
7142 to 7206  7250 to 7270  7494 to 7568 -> -0.09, 16.9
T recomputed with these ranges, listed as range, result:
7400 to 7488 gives 22.3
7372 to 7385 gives 21.8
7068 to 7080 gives 17.3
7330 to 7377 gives 21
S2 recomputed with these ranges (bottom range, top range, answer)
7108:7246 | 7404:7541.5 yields 1.59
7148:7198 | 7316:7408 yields 1.47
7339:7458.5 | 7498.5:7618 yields 1.11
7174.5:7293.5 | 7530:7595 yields 1.48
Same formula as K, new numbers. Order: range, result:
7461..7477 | 22.91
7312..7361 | 21.11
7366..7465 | 22.53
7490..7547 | 23.46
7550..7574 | 23.56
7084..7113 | 16.46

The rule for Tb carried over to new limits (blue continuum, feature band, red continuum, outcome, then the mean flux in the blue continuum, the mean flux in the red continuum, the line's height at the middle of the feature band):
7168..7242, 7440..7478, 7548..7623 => -3.3 Angstrom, 16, 22.9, 20.6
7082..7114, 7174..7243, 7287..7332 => 7.1 Angstrom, 15.6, 20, 17.9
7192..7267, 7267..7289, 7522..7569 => -1.4 Angstrom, 16.9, 23.3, 17.9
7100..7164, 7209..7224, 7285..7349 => 1.0 Angstrom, 14.6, 20.2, 17.2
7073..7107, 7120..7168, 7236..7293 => 7.6 Angstrom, 16.1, 18.5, 16.8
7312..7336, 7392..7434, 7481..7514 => -0.6 Angstrom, 20.3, 22.8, 21.6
